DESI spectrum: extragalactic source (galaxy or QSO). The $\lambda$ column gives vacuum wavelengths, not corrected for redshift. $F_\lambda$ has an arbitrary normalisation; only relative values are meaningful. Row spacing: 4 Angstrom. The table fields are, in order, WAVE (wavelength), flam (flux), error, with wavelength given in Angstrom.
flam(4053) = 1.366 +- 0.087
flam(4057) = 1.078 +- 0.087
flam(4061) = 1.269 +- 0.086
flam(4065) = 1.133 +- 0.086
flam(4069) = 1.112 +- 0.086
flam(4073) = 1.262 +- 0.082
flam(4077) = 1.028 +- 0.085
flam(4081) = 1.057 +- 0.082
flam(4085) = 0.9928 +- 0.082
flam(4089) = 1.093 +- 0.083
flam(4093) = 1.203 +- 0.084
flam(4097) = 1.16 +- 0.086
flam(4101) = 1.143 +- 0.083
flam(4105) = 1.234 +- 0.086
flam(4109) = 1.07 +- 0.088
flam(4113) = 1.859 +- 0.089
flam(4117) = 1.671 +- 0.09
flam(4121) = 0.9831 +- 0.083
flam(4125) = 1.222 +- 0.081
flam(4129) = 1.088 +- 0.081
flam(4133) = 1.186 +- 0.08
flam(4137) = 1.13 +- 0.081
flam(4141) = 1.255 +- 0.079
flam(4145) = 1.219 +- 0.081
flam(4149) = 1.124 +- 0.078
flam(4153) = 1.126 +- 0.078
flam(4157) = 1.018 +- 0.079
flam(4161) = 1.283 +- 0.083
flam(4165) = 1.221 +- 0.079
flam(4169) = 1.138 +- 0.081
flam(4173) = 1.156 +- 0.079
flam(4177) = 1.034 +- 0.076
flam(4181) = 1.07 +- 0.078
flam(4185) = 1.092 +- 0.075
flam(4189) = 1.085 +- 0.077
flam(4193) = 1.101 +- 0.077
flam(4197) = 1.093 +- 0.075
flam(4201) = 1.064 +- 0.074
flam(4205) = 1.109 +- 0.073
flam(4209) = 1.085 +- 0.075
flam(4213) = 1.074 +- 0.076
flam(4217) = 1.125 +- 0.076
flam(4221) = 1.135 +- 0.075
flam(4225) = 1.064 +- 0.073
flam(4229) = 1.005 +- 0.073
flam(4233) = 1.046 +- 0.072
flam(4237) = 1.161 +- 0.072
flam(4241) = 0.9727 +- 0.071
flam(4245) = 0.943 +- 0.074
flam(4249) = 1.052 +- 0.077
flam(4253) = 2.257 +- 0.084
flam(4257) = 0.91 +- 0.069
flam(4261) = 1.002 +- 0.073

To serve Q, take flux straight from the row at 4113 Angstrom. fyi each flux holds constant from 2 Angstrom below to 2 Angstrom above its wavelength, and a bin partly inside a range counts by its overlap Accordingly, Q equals 1.859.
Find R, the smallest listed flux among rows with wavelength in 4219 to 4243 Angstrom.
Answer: 0.9727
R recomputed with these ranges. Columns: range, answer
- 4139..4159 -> 1.018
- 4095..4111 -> 1.07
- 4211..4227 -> 1.064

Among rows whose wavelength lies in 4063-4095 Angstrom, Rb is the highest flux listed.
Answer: 1.262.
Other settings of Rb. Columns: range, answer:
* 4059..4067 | 1.269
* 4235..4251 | 1.161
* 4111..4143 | 1.859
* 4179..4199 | 1.101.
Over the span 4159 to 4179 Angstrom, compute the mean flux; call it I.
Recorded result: 1.17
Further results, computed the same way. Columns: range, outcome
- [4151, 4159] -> 1.07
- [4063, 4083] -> 1.12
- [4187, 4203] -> 1.09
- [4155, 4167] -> 1.17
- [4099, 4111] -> 1.15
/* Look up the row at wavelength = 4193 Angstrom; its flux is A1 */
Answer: 1.101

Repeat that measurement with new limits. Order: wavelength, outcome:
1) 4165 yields 1.221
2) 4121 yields 0.9831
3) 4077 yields 1.028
